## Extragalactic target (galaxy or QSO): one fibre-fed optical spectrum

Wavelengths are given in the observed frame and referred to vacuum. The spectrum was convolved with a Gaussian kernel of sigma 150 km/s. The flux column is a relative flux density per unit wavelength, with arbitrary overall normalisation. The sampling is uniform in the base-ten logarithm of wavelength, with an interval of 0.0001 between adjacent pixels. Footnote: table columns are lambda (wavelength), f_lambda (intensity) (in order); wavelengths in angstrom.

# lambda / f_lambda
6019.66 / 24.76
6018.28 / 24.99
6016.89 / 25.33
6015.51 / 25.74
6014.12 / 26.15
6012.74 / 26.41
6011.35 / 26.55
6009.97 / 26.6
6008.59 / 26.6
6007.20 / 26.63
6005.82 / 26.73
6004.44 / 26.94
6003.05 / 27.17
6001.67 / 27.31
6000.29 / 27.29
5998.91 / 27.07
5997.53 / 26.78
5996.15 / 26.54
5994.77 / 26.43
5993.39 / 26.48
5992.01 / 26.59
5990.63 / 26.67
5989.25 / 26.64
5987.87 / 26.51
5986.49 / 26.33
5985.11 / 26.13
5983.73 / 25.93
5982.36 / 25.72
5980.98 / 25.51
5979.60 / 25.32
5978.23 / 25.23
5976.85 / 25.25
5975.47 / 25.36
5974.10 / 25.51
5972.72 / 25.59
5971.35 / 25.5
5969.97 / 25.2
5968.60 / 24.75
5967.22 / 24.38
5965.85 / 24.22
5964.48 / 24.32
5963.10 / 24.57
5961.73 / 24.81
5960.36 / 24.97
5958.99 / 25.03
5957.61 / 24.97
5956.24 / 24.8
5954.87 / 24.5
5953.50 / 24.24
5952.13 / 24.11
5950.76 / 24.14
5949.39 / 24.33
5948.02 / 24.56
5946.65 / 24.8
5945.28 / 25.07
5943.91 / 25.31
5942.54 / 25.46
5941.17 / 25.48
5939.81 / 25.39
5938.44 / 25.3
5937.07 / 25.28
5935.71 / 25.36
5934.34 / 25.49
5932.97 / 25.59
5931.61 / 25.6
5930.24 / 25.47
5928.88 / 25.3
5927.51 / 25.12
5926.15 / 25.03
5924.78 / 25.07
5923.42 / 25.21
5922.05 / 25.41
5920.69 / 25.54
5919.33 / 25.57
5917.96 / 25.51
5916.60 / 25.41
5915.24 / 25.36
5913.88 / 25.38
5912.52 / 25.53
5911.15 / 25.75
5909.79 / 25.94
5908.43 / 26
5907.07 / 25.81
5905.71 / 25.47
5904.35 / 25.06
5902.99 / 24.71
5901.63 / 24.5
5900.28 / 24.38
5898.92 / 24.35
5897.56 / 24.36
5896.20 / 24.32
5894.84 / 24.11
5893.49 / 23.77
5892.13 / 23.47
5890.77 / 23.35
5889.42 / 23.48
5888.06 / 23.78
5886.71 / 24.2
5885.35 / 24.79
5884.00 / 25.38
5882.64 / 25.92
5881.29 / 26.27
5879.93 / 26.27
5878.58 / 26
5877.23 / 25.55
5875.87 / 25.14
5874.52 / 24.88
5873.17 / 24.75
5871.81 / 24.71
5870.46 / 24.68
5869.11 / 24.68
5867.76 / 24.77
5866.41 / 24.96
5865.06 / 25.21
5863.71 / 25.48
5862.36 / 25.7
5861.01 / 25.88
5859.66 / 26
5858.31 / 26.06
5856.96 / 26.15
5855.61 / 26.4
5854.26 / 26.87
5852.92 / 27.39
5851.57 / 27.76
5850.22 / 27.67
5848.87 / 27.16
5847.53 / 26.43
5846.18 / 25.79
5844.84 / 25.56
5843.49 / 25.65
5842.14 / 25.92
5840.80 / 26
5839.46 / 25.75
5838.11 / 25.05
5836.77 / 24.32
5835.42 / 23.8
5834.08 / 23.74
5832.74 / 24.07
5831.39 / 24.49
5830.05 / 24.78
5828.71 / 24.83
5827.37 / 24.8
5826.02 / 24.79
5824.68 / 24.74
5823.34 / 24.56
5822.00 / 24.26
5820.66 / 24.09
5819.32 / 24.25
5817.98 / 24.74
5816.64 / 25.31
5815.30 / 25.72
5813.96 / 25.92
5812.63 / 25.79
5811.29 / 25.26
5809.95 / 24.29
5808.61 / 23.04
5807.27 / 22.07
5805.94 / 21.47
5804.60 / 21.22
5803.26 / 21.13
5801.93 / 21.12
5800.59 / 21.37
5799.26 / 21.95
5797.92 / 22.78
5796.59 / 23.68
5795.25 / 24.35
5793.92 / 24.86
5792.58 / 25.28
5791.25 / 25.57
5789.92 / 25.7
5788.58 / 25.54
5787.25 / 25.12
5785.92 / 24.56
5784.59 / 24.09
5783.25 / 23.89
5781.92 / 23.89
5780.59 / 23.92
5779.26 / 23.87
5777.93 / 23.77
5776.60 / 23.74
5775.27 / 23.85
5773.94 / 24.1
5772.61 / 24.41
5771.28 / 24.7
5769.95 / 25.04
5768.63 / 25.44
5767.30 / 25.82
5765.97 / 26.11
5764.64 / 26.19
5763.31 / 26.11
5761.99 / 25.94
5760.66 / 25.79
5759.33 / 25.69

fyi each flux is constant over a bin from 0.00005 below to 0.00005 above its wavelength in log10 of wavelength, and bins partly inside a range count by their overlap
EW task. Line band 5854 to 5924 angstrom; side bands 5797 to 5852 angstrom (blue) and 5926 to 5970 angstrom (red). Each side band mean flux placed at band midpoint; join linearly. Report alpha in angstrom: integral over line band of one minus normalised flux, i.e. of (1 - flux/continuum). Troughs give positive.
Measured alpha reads -1.24 angstrom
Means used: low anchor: 24.5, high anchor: 24.9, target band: 25.1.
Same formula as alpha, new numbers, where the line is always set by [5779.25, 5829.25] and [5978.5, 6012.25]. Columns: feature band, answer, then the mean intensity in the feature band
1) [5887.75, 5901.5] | 0.7 angstrom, 24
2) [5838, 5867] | -1.7 angstrom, 26.2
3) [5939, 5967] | 1.3 angstrom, 24.8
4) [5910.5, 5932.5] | 0.1 angstrom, 25.4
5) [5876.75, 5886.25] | -0.3 angstrom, 25.7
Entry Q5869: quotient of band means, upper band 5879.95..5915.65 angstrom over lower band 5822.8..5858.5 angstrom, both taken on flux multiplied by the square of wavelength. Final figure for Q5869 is 0.99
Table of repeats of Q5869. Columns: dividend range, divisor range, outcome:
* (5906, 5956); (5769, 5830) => 1.10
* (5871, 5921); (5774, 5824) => 1.08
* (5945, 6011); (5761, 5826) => 1.12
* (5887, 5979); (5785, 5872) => 1.04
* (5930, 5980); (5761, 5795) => 1.07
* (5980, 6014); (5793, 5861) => 1.14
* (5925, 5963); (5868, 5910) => 1.03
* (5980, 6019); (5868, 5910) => 1.10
